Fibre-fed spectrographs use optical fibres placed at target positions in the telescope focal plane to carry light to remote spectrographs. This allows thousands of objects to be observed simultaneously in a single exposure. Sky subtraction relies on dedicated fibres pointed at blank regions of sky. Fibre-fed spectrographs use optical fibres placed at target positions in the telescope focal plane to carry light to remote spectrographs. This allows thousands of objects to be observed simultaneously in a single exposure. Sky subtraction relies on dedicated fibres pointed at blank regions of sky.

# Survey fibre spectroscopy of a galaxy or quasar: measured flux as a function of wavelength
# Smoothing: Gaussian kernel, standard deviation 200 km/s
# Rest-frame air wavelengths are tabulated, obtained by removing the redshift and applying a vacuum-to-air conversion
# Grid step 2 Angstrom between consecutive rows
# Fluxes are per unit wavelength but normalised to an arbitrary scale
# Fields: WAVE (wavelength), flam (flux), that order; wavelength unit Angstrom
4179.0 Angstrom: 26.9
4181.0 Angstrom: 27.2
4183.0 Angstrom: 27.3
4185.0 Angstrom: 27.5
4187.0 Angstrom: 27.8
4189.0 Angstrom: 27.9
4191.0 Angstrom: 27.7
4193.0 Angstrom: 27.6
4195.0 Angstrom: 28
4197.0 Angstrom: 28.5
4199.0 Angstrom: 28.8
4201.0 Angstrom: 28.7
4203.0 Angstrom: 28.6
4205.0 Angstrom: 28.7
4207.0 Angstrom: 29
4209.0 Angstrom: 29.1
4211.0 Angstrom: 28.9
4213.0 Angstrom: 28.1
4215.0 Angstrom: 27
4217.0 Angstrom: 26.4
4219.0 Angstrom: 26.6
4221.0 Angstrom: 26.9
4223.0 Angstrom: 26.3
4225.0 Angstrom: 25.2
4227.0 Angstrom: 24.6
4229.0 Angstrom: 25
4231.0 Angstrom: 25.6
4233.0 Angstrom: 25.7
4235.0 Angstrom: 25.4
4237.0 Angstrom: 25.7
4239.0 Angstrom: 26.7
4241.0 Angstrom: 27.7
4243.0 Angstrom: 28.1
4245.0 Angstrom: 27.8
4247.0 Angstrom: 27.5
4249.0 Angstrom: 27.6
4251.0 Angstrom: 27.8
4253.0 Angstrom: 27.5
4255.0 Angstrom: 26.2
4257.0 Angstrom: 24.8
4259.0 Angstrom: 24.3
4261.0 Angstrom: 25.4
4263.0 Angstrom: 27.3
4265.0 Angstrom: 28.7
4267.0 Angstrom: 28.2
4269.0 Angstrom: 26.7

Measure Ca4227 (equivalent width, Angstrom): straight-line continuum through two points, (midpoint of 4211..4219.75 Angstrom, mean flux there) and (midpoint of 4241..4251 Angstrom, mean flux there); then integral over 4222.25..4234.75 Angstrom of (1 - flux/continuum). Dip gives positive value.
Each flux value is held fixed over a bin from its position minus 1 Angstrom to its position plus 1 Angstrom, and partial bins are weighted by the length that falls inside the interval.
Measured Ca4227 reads 0.9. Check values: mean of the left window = 27.3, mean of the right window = 27.8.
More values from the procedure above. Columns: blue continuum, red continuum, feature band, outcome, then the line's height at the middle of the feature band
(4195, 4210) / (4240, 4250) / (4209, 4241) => 2.04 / 28.2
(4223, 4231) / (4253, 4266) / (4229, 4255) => -1.17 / 25.7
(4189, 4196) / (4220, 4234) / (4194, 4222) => -1.34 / 26.8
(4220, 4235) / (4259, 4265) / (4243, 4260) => -0.40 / 26.2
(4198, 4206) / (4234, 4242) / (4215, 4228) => 0.65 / 27.4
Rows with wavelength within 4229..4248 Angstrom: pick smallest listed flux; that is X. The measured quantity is 25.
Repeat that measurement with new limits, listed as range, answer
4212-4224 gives 26.3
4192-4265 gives 24.3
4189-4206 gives 27.6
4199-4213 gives 28.1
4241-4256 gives 26.2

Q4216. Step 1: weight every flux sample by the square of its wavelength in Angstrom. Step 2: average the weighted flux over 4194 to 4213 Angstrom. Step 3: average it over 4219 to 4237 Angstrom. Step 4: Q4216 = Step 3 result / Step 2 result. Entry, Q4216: 0.91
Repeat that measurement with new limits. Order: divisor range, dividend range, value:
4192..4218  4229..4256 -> 0.97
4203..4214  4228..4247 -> 0.93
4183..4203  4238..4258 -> 0.99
